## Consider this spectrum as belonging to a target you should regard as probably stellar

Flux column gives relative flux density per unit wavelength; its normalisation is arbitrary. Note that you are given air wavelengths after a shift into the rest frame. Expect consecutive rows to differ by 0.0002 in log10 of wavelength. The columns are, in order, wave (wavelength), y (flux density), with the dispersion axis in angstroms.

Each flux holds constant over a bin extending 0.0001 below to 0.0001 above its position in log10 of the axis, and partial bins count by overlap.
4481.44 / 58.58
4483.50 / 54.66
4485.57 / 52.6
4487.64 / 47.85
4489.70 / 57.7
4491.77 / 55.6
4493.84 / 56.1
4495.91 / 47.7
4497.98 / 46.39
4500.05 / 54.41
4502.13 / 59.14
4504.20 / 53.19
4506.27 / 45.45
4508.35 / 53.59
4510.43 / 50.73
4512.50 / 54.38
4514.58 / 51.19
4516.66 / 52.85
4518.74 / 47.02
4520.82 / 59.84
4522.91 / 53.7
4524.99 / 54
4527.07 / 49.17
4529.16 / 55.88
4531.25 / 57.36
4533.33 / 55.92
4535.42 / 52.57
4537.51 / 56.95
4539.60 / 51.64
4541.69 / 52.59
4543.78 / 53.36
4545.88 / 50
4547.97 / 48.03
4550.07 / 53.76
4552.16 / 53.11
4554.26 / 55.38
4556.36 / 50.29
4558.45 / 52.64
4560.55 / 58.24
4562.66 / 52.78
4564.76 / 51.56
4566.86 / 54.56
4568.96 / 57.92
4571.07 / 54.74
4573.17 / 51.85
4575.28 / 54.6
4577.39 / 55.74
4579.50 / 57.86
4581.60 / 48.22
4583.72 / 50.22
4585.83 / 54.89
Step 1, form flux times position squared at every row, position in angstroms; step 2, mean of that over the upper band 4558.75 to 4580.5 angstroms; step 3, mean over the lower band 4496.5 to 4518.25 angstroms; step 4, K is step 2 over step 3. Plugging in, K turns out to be 1.1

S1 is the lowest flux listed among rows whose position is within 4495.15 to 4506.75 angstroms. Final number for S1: 45.45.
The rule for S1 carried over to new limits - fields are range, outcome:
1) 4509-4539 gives 47.02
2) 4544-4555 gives 48.03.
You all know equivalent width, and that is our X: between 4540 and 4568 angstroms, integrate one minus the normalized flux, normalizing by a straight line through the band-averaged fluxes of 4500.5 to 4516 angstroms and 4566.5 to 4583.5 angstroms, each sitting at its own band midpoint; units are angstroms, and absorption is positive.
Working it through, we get 0.48 angstroms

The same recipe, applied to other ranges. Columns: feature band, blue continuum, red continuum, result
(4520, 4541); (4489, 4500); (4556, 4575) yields -0.5 angstroms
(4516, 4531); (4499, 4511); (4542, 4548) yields -0.4 angstroms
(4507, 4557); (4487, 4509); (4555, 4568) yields 0.0 angstroms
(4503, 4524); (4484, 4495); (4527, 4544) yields 0.7 angstroms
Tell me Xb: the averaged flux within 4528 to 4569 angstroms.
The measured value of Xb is 53.6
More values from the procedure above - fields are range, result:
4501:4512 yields 52.5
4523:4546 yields 53.7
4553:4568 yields 53.7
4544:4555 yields 52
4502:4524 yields 52.6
